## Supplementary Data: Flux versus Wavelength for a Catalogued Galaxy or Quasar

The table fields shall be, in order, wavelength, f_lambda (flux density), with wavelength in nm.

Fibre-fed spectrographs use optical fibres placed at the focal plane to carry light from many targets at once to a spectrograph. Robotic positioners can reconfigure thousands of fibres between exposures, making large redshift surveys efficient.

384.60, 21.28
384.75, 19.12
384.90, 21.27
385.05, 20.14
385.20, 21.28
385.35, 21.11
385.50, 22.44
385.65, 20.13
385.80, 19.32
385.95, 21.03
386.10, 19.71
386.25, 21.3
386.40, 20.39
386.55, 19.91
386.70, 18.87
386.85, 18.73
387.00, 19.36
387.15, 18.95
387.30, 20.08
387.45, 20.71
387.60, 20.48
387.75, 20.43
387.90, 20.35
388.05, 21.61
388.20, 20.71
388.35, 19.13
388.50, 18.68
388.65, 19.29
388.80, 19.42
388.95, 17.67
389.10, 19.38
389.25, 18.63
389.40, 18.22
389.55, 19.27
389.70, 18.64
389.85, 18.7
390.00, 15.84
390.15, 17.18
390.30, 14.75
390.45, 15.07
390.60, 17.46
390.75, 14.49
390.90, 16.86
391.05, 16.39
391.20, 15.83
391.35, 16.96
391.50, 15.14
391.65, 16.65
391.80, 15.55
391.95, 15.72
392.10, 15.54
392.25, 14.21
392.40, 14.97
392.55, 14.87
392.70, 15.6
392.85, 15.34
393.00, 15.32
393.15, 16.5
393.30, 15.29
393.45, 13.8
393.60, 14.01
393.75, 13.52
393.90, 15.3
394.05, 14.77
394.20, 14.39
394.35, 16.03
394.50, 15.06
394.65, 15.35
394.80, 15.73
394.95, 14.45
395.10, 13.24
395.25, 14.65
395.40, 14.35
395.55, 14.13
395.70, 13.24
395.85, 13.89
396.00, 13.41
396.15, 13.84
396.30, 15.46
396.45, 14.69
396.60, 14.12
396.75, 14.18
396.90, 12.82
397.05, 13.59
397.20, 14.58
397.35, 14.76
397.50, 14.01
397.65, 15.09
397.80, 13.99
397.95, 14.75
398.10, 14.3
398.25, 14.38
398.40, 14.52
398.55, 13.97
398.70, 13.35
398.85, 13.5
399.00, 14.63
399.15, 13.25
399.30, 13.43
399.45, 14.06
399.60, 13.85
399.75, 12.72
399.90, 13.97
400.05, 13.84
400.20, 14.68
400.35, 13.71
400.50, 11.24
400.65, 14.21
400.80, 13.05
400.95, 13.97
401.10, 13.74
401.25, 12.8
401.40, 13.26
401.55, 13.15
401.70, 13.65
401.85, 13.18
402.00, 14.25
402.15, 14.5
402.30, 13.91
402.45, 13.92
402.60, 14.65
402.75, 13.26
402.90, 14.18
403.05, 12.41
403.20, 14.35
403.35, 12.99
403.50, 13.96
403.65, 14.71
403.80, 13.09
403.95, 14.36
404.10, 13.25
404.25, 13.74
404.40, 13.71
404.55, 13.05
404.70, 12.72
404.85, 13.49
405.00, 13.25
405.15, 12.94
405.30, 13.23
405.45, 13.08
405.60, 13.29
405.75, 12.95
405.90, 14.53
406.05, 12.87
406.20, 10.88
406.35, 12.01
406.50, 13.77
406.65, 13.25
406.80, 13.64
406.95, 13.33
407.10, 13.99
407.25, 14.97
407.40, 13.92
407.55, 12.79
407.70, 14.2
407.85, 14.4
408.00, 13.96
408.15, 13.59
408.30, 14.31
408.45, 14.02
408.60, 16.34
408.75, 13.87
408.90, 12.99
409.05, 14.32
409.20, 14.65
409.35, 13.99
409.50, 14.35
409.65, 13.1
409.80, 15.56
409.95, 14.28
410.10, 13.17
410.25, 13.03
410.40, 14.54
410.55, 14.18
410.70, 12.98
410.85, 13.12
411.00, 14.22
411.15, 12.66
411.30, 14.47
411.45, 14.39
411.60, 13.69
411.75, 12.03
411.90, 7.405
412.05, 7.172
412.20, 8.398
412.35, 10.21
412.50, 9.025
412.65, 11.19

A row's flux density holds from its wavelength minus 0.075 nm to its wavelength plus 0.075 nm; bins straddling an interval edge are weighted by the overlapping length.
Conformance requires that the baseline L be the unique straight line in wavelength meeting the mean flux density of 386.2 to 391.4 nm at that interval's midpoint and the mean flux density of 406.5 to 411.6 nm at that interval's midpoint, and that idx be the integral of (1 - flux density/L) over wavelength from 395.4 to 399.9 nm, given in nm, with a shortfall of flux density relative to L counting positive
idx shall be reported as 0.69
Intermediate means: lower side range 18.6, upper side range 14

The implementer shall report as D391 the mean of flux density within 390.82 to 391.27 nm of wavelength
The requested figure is 16.3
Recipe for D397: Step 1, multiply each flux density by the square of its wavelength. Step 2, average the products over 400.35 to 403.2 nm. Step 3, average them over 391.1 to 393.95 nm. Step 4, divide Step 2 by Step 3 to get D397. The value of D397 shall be 0.93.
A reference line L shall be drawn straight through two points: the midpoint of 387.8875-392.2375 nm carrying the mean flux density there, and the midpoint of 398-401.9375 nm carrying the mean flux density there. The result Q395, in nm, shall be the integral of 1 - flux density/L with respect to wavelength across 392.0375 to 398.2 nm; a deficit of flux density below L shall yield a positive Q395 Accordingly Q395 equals 0.373 nm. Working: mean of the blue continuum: 17.5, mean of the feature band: 14.6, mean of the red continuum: 13.6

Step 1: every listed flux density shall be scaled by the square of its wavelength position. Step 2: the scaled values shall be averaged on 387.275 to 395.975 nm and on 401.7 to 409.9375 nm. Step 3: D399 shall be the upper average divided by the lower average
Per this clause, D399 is 0.89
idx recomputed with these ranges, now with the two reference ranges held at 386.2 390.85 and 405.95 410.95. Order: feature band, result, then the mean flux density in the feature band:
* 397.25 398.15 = 0.11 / 14.5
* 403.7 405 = 0.12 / 13.4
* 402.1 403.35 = 0.11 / 13.8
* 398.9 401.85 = 0.43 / 13.5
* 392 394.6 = 0.39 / 15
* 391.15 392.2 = 0.12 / 15.9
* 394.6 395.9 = 0.21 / 14.3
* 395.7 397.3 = 0.26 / 14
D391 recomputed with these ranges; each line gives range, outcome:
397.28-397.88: 14.5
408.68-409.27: 14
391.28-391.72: 16.2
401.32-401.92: 13.3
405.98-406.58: 12.4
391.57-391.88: 16.1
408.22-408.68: 14.9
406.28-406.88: 13.2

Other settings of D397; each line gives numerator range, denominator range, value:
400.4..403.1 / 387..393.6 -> 0.83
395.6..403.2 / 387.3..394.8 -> 0.86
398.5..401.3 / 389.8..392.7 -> 0.89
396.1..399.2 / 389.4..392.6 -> 0.90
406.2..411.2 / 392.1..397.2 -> 1.02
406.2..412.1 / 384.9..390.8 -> 0.78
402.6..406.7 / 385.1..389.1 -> 0.73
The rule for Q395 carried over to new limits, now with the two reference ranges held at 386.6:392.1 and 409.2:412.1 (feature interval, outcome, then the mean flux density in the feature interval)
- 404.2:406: 0.14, 13.3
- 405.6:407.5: 0.10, 13.3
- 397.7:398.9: 0.14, 14.1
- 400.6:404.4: 0.34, 13.7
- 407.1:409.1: -0.05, 14.1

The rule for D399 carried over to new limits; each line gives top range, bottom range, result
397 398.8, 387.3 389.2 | 0.76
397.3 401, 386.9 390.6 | 0.78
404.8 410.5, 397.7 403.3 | 1.03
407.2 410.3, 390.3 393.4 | 0.98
